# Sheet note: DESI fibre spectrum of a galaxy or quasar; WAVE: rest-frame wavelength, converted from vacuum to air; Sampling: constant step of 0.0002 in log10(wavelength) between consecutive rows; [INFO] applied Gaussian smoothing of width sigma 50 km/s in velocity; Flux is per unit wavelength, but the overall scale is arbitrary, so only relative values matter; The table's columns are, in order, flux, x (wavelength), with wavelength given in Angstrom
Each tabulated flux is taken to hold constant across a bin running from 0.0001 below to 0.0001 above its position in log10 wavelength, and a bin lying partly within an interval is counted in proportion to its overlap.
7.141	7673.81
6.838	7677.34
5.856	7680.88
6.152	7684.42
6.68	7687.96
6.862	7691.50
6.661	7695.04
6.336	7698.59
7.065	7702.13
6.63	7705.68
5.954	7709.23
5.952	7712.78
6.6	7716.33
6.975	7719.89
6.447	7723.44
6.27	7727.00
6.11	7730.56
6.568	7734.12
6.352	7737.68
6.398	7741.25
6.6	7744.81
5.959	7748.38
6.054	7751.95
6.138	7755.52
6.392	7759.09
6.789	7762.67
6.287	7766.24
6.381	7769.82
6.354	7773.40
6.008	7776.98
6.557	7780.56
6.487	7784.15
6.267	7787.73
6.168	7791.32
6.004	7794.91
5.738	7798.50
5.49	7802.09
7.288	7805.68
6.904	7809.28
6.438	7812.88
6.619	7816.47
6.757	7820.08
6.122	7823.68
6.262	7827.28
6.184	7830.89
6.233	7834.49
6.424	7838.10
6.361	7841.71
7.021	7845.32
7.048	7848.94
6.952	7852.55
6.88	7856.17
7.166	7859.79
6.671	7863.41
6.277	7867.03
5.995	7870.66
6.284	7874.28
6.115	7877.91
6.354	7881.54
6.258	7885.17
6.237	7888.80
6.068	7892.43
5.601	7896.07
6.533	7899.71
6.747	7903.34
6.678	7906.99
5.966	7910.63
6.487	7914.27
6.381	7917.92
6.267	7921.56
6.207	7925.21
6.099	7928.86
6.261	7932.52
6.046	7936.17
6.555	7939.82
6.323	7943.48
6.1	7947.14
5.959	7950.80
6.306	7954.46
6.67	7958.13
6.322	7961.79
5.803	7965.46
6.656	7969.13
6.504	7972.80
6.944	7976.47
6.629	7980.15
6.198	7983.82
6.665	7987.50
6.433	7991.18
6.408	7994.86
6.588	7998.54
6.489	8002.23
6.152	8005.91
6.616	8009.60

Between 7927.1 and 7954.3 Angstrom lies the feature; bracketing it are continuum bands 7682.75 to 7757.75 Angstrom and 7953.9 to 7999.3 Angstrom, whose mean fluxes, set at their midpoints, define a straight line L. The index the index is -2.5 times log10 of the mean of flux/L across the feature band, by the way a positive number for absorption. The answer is 0.05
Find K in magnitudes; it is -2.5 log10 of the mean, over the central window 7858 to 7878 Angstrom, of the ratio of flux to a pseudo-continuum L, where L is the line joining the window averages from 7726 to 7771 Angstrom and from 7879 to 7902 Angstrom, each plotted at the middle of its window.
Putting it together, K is -0.040 mag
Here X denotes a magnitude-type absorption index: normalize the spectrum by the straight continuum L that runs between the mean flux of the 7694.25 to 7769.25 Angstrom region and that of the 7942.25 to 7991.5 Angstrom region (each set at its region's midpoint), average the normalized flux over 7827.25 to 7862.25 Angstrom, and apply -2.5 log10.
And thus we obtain -0.05 mag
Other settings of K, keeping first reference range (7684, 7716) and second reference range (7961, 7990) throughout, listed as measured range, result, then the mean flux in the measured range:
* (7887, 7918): 0.03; 6.29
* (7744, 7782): 0.03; 6.31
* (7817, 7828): 0.01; 6.42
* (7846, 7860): -0.08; 6.99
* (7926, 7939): 0.05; 6.17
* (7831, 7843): 0.03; 6.32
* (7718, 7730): 0.00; 6.52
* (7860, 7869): -0.02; 6.59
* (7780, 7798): 0.04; 6.24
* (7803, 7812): -0.06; 6.87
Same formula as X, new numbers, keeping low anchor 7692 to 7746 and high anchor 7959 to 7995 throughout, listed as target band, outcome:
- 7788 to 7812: 0.034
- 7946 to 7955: 0.063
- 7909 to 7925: 0.033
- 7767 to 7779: 0.036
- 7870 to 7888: 0.043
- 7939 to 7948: 0.024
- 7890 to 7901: 0.072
